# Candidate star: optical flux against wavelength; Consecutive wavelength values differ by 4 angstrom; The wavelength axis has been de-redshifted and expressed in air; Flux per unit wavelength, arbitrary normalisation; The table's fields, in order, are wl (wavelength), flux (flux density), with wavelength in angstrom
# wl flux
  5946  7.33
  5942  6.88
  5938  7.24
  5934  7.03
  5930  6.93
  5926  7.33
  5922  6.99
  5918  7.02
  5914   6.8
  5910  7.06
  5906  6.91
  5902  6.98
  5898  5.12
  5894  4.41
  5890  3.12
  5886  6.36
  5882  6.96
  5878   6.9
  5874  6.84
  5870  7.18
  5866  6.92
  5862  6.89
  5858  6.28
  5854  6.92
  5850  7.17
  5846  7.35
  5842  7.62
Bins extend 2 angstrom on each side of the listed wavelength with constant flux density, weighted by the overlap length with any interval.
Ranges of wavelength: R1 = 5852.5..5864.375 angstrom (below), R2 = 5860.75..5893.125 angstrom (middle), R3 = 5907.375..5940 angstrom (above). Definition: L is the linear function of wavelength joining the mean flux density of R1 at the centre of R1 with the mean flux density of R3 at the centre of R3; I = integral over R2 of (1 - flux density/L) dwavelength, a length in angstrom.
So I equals 2.25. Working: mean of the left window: 6.69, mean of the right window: 7.05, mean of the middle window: 6.32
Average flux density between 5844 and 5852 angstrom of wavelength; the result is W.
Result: 7.26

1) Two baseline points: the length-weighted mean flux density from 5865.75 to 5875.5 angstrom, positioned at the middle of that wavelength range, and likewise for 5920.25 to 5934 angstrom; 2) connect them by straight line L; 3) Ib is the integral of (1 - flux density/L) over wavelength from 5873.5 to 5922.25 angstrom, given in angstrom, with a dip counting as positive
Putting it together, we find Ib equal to 5.6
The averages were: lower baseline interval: 7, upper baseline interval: 7.08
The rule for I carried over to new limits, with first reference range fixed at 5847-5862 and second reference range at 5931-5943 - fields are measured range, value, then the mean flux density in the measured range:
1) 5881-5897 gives 4.2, 5.1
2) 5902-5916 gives 0.1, 6.93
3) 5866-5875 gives -0.2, 7.01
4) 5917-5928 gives -0.2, 7.12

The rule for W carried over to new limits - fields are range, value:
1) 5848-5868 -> 6.84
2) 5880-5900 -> 5.19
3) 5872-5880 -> 6.87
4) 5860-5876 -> 6.96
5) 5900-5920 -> 6.95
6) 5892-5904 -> 5.5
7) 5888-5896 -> 3.77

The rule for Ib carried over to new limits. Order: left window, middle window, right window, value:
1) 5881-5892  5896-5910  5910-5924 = -0.5 angstrom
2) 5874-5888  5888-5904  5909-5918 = 4.5 angstrom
